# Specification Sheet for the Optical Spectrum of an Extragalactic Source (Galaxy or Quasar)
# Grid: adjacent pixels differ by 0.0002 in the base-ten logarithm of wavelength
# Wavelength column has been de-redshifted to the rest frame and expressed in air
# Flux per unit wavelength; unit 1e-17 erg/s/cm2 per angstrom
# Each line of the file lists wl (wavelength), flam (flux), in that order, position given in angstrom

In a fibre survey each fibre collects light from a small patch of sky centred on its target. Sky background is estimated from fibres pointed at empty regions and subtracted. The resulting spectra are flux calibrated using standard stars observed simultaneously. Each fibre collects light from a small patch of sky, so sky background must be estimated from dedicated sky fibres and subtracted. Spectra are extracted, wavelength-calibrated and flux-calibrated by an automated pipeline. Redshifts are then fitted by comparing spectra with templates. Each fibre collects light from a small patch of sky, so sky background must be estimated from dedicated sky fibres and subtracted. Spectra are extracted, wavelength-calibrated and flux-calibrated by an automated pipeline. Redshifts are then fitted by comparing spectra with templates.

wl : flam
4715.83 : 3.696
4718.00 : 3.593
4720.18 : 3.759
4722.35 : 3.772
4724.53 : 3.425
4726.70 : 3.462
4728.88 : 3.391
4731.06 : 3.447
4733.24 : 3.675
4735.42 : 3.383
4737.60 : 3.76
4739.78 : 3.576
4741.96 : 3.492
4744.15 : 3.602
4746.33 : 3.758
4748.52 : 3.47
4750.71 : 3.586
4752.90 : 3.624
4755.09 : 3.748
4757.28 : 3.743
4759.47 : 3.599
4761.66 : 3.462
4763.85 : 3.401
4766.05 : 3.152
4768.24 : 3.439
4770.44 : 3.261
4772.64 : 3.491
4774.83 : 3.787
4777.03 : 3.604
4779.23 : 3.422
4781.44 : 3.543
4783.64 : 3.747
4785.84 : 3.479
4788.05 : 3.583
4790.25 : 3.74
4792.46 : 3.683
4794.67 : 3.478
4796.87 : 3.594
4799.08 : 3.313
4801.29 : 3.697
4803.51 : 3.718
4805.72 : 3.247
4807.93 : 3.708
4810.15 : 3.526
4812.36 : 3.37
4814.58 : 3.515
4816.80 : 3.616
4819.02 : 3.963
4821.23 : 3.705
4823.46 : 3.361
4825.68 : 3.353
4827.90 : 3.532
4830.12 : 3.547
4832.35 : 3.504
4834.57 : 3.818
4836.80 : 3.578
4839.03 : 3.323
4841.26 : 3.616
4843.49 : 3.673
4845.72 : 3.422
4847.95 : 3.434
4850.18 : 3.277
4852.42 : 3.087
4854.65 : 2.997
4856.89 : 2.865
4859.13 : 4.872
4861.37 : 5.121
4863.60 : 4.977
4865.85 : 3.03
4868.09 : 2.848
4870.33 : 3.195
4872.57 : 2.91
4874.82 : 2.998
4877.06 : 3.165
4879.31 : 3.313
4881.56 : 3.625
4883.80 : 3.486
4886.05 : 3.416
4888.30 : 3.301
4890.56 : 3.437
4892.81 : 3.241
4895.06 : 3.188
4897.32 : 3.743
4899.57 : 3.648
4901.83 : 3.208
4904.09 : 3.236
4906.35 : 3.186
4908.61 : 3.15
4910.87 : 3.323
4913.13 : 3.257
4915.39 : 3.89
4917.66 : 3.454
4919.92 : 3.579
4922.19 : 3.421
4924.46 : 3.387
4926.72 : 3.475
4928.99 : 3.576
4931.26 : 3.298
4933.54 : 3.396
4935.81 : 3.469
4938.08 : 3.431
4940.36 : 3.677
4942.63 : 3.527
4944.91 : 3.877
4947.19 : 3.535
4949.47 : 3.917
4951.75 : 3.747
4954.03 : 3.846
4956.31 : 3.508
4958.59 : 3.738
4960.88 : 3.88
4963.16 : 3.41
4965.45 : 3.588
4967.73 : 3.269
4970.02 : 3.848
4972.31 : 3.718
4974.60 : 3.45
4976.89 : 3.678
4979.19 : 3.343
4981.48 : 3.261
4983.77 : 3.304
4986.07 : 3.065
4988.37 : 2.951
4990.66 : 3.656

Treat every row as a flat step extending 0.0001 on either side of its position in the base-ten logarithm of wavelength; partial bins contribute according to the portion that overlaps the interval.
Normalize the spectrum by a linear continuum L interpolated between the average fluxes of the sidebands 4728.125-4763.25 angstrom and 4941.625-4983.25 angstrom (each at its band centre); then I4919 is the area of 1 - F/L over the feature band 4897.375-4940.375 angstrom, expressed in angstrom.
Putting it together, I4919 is 2.2 angstrom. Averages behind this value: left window 3.58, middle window 3.43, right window 3.61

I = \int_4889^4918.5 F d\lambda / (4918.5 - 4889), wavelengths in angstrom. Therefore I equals 3.38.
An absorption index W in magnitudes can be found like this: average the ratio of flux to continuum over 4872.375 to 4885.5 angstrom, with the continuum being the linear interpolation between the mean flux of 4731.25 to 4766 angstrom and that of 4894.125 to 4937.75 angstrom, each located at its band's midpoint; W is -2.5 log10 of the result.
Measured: 0.05 mag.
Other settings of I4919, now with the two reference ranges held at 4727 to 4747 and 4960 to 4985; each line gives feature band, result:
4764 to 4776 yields 0.4 angstrom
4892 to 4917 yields 1.1 angstrom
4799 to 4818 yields 0.0 angstrom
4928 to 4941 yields 0.2 angstrom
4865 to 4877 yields 1.8 angstrom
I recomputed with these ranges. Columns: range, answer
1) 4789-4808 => 3.57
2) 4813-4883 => 3.52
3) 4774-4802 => 3.59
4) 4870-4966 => 3.46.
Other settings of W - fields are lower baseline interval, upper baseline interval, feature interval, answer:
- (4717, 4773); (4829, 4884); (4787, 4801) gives -0.015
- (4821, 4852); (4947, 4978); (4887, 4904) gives 0.058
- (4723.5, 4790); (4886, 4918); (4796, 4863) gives -0.041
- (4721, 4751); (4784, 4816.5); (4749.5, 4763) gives -0.020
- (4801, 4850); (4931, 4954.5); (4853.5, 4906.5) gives 0.036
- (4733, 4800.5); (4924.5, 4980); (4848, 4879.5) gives 0.029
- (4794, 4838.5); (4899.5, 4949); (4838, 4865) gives -0.058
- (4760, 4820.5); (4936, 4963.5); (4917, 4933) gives 0.062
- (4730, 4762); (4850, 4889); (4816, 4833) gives -0.016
